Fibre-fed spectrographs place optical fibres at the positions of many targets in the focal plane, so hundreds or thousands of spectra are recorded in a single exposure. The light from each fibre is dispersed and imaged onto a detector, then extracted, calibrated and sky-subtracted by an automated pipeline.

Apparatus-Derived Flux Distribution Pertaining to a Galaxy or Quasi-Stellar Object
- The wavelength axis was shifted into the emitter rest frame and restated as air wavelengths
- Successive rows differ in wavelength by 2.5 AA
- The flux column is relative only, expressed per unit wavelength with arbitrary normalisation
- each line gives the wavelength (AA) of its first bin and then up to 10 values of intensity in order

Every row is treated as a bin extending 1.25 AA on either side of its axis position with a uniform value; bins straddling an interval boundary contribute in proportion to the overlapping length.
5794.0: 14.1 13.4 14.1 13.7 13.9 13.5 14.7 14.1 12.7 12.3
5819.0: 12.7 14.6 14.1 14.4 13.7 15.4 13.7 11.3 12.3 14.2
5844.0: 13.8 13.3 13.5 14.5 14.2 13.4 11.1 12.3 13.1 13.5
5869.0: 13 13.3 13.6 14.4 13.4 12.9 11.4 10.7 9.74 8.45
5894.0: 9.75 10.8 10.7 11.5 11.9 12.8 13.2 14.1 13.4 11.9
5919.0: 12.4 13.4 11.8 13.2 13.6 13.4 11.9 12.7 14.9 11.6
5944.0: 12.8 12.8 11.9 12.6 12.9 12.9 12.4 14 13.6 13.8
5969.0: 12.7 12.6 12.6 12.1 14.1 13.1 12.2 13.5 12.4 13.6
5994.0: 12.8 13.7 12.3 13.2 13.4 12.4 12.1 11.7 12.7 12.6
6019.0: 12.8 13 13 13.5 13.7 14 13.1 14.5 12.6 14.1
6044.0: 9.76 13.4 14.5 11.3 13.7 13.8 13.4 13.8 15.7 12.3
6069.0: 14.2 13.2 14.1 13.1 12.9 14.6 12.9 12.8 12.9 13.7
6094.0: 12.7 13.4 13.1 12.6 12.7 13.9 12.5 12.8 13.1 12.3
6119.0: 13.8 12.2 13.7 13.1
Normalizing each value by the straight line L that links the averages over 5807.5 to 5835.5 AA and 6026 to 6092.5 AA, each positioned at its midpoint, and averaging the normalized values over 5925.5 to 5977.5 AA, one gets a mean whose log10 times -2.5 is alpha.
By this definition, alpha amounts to 0.06 mag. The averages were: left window 13.8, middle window 12.9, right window 13.4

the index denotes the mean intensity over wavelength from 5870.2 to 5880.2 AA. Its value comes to 13.7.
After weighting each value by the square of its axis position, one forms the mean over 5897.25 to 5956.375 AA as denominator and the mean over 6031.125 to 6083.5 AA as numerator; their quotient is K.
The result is 1.11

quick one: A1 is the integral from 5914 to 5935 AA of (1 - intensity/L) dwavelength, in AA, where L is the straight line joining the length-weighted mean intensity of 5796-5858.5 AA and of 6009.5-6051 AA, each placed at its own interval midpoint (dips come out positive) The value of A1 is 0.9 AA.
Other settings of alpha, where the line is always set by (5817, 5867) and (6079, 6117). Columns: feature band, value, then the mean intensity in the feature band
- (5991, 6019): 0.04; 12.8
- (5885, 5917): 0.17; 11.4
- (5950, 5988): 0.02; 13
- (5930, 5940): 0.01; 13.2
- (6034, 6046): 0.03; 12.8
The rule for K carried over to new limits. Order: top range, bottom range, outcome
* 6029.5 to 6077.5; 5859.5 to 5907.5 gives 1.19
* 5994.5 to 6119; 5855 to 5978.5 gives 1.10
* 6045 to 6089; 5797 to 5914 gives 1.12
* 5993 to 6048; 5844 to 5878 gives 1.02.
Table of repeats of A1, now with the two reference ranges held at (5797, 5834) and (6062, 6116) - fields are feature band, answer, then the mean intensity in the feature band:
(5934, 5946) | 0.6 AA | 12.9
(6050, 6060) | 0.2 AA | 13.1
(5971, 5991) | 1.0 AA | 12.9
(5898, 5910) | 1.4 AA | 12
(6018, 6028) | 0.2 AA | 13.1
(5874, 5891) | 2.1 AA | 12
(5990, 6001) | 0.3 AA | 13.1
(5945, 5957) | 0.8 AA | 12.6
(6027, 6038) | -0.3 AA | 13.8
